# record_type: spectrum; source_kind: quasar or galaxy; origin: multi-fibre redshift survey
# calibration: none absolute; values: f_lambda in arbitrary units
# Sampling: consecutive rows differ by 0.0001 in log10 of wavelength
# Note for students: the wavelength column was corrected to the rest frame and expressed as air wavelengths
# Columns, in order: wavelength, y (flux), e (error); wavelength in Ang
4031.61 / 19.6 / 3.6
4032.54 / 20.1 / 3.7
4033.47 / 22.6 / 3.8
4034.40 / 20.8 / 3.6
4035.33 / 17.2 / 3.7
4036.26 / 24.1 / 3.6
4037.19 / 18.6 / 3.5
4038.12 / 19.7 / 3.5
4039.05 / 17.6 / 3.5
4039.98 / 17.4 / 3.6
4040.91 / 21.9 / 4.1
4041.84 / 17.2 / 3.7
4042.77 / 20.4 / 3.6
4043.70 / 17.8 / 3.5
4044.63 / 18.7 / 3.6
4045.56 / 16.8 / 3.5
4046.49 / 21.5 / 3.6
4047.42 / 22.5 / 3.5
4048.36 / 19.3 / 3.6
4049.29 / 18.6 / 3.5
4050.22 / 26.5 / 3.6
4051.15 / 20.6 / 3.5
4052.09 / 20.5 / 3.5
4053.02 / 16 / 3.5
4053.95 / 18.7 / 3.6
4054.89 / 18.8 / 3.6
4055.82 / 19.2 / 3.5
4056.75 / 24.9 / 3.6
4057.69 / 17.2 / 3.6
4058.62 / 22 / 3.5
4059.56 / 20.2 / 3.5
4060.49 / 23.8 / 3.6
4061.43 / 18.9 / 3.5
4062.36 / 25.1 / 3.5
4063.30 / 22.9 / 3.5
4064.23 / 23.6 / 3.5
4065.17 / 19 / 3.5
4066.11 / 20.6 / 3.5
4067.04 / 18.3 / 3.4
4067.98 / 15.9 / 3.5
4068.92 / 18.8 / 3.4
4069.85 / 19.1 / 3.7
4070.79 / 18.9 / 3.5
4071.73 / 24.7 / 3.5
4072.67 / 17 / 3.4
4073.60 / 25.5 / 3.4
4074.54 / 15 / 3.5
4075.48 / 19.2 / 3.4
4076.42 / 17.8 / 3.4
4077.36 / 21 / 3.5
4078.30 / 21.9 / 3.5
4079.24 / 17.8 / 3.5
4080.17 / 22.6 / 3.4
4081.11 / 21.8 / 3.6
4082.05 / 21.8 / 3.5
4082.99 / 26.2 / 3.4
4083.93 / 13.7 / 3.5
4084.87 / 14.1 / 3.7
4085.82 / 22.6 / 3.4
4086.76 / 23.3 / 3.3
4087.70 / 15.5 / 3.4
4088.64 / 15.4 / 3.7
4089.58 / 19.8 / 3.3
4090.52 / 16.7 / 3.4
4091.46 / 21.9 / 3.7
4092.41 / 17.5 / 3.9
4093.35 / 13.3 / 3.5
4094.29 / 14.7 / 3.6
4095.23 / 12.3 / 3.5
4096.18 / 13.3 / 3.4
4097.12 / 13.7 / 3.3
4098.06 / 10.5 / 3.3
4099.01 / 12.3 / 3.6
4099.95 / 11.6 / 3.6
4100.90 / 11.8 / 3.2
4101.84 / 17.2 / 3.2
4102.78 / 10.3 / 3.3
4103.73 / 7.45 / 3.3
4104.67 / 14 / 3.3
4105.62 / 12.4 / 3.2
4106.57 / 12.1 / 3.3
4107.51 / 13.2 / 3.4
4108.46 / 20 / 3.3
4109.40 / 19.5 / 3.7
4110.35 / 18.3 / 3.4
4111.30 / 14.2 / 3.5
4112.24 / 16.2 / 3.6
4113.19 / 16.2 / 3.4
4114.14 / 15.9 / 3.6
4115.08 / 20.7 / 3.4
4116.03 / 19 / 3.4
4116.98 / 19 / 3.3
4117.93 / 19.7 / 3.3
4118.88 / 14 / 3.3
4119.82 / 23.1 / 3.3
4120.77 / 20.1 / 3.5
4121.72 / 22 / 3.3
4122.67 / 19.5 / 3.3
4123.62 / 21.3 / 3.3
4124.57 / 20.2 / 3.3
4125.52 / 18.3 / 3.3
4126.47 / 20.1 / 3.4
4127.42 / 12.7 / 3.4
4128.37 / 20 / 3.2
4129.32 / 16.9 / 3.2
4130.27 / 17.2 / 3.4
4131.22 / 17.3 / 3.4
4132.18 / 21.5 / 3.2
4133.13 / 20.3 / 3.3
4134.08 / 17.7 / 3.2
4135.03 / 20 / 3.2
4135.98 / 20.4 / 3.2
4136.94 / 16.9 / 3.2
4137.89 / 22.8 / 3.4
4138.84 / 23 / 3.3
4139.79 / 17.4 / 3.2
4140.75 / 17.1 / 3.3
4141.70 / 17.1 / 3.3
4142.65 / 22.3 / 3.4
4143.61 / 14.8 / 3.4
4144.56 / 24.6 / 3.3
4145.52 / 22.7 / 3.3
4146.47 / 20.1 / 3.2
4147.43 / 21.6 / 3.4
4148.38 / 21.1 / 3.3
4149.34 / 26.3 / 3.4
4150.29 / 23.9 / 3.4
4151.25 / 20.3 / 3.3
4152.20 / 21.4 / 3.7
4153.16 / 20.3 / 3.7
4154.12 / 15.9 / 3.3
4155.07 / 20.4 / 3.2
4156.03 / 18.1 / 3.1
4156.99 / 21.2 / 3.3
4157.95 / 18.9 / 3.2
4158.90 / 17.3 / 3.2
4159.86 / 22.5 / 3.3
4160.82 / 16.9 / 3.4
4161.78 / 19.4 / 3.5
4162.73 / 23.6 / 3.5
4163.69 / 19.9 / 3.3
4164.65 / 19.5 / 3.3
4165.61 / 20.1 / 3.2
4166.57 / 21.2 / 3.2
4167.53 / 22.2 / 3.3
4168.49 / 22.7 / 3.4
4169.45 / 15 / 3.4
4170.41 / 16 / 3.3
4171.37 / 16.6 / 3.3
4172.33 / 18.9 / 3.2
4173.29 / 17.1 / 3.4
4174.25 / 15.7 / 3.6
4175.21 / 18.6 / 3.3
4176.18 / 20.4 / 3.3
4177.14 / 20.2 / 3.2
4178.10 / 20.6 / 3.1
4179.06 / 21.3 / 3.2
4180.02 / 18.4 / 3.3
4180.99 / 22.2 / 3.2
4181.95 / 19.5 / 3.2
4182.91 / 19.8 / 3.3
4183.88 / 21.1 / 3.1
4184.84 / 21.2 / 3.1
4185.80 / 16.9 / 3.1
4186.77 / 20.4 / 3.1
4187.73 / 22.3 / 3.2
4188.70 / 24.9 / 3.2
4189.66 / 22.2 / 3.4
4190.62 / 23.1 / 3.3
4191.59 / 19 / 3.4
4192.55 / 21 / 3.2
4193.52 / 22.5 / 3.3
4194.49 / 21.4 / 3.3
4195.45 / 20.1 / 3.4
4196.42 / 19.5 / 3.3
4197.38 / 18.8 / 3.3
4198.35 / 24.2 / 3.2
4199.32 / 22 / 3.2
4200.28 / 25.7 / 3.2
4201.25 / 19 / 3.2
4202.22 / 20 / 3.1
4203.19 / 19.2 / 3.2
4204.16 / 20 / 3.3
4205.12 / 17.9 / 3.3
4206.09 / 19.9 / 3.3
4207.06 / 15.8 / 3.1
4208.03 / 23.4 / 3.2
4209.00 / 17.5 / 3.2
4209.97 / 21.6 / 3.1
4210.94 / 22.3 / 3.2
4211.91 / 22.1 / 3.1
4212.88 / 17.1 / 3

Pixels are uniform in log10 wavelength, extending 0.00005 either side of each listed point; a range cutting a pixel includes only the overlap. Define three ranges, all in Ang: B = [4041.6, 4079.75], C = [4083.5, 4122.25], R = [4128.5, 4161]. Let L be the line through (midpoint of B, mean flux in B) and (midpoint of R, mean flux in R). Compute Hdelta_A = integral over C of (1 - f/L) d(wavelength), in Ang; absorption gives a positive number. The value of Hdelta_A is 7.6 Ang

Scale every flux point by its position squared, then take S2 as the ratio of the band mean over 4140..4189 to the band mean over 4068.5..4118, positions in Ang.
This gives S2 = 1.2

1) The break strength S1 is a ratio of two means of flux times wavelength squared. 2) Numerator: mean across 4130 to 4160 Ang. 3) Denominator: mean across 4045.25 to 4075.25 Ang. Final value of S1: 1.0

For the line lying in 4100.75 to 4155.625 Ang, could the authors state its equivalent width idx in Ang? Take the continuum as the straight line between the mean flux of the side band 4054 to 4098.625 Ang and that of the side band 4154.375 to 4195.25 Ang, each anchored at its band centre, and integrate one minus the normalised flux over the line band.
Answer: 3.0 Ang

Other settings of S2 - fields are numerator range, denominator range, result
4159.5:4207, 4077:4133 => 1.22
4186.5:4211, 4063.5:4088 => 1.11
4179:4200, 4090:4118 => 1.45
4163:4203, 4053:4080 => 1.06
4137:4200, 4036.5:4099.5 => 1.11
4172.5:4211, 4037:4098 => 1.12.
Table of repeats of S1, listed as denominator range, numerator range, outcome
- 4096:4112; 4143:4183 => 1.50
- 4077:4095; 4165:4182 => 1.06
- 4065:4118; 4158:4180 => 1.17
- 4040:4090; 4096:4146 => 0.89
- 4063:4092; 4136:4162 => 1.06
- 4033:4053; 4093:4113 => 0.71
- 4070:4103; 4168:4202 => 1.21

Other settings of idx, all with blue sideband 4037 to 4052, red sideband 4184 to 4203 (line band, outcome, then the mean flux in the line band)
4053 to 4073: -0.4 Ang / 20.3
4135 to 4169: 0.7 Ang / 20.4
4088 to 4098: 2.3 Ang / 15.6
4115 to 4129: 0.9 Ang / 19.2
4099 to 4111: 3.8 Ang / 13.9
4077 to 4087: -0.2 Ang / 20.6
